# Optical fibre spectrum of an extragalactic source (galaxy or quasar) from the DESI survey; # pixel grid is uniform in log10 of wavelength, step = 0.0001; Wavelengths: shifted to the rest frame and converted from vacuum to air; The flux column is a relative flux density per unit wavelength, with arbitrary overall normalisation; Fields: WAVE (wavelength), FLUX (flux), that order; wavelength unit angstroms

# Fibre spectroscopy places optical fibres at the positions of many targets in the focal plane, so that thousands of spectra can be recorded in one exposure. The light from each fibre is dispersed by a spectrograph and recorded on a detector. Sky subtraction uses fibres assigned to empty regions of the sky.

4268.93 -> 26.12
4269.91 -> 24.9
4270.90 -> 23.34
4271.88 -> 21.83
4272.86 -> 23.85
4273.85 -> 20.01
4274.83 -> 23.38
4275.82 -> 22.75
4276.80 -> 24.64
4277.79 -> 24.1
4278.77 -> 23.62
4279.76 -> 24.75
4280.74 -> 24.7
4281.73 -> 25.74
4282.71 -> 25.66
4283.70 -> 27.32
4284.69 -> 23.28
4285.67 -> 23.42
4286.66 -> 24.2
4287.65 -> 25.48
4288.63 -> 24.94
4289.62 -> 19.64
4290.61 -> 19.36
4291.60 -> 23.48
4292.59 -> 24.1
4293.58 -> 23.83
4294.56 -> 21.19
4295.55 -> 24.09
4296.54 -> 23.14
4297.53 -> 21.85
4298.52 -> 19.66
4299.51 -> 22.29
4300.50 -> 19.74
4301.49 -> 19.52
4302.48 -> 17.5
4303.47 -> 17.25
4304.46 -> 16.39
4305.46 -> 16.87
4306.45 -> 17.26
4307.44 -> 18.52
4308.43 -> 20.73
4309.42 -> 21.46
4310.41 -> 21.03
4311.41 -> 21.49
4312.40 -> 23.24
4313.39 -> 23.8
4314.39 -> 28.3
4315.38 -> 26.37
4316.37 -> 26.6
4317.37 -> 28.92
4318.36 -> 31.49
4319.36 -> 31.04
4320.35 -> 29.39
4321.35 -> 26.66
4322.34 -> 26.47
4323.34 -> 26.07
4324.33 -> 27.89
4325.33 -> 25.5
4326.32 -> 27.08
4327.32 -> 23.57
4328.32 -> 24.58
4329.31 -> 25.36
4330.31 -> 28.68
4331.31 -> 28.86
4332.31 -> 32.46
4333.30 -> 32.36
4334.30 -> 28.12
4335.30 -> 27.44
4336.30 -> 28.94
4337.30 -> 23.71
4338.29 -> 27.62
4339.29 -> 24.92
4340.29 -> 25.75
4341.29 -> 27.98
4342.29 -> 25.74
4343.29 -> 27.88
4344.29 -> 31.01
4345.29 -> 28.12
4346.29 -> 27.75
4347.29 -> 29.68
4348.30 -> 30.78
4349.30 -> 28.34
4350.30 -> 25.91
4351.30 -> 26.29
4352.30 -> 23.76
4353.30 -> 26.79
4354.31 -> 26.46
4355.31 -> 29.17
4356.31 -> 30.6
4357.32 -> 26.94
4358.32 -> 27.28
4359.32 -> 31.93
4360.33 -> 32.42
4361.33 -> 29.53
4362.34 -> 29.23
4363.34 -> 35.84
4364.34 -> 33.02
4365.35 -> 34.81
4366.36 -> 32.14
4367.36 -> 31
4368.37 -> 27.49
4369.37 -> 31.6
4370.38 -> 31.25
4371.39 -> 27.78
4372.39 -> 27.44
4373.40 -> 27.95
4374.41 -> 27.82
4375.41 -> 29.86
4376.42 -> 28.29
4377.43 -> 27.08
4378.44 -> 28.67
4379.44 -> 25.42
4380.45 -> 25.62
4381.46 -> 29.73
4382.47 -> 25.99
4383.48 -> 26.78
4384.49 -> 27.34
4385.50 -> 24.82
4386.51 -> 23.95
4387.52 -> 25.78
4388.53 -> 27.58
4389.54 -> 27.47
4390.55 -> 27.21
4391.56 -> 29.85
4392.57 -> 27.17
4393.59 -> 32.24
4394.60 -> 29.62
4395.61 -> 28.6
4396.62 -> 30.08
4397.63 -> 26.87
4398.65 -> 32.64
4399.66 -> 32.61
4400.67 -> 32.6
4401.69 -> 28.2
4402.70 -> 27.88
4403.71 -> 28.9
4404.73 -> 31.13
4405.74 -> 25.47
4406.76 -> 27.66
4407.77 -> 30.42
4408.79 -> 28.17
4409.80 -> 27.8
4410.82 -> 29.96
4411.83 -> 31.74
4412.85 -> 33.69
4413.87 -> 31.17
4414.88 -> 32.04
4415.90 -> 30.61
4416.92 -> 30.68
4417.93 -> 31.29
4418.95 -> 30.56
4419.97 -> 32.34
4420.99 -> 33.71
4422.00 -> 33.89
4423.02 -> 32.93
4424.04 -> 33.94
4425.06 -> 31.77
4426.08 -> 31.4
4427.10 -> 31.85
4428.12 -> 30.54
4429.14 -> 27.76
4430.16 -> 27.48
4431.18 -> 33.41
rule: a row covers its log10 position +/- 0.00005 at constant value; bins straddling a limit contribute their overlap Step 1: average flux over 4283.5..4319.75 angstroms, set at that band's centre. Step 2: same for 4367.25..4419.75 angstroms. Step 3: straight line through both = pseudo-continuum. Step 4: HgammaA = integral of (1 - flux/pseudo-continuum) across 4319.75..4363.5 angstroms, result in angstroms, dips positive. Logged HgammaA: -4.4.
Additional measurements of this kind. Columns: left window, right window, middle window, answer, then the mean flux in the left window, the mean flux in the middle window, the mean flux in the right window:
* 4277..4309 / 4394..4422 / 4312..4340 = -3.4 angstroms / 22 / 27.3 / 30.3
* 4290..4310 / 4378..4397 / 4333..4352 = -3.1 angstroms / 20.4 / 27.7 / 27.6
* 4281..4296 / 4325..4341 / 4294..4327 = 2.9 angstroms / 23.7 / 23.3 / 27.2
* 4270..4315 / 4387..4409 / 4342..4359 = -1.2 angstroms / 22.3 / 27.9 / 29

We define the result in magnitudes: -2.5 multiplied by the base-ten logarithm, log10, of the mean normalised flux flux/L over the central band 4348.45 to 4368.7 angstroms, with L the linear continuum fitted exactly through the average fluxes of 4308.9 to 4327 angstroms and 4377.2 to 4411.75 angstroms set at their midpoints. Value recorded -0.08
